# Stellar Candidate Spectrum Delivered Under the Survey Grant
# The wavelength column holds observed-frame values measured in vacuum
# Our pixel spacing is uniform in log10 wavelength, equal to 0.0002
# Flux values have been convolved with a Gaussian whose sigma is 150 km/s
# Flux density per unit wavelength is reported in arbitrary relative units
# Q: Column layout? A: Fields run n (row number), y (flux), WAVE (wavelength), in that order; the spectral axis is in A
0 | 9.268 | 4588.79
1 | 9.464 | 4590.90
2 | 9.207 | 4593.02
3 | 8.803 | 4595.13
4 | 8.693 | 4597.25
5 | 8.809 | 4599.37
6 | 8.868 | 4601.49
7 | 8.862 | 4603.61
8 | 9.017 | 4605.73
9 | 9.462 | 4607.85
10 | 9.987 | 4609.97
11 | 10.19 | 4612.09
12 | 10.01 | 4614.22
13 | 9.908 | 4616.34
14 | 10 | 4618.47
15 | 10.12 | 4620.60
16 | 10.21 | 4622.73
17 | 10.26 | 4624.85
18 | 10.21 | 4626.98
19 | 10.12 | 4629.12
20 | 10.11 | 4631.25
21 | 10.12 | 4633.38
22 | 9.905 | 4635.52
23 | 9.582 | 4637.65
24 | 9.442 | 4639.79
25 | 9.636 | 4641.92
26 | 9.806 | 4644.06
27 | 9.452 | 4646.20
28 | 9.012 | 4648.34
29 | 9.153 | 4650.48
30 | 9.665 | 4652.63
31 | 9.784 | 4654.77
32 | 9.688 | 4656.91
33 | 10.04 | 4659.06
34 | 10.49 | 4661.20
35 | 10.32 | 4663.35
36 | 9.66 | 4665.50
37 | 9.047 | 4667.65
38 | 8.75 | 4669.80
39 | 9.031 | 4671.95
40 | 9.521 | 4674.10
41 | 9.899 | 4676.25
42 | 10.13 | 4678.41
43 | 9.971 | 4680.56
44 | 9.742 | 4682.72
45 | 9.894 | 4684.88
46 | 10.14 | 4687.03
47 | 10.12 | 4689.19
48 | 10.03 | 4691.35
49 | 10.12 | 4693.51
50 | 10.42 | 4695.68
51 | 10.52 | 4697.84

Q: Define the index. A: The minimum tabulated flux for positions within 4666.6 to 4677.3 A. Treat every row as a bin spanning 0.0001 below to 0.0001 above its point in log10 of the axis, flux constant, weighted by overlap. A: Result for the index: 8.75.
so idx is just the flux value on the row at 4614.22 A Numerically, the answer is 10.01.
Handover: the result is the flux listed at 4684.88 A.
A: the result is 9.894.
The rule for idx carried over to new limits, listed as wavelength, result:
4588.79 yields 9.268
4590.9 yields 9.464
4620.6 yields 10.12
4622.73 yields 10.21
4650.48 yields 9.153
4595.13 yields 8.803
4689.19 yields 10.12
